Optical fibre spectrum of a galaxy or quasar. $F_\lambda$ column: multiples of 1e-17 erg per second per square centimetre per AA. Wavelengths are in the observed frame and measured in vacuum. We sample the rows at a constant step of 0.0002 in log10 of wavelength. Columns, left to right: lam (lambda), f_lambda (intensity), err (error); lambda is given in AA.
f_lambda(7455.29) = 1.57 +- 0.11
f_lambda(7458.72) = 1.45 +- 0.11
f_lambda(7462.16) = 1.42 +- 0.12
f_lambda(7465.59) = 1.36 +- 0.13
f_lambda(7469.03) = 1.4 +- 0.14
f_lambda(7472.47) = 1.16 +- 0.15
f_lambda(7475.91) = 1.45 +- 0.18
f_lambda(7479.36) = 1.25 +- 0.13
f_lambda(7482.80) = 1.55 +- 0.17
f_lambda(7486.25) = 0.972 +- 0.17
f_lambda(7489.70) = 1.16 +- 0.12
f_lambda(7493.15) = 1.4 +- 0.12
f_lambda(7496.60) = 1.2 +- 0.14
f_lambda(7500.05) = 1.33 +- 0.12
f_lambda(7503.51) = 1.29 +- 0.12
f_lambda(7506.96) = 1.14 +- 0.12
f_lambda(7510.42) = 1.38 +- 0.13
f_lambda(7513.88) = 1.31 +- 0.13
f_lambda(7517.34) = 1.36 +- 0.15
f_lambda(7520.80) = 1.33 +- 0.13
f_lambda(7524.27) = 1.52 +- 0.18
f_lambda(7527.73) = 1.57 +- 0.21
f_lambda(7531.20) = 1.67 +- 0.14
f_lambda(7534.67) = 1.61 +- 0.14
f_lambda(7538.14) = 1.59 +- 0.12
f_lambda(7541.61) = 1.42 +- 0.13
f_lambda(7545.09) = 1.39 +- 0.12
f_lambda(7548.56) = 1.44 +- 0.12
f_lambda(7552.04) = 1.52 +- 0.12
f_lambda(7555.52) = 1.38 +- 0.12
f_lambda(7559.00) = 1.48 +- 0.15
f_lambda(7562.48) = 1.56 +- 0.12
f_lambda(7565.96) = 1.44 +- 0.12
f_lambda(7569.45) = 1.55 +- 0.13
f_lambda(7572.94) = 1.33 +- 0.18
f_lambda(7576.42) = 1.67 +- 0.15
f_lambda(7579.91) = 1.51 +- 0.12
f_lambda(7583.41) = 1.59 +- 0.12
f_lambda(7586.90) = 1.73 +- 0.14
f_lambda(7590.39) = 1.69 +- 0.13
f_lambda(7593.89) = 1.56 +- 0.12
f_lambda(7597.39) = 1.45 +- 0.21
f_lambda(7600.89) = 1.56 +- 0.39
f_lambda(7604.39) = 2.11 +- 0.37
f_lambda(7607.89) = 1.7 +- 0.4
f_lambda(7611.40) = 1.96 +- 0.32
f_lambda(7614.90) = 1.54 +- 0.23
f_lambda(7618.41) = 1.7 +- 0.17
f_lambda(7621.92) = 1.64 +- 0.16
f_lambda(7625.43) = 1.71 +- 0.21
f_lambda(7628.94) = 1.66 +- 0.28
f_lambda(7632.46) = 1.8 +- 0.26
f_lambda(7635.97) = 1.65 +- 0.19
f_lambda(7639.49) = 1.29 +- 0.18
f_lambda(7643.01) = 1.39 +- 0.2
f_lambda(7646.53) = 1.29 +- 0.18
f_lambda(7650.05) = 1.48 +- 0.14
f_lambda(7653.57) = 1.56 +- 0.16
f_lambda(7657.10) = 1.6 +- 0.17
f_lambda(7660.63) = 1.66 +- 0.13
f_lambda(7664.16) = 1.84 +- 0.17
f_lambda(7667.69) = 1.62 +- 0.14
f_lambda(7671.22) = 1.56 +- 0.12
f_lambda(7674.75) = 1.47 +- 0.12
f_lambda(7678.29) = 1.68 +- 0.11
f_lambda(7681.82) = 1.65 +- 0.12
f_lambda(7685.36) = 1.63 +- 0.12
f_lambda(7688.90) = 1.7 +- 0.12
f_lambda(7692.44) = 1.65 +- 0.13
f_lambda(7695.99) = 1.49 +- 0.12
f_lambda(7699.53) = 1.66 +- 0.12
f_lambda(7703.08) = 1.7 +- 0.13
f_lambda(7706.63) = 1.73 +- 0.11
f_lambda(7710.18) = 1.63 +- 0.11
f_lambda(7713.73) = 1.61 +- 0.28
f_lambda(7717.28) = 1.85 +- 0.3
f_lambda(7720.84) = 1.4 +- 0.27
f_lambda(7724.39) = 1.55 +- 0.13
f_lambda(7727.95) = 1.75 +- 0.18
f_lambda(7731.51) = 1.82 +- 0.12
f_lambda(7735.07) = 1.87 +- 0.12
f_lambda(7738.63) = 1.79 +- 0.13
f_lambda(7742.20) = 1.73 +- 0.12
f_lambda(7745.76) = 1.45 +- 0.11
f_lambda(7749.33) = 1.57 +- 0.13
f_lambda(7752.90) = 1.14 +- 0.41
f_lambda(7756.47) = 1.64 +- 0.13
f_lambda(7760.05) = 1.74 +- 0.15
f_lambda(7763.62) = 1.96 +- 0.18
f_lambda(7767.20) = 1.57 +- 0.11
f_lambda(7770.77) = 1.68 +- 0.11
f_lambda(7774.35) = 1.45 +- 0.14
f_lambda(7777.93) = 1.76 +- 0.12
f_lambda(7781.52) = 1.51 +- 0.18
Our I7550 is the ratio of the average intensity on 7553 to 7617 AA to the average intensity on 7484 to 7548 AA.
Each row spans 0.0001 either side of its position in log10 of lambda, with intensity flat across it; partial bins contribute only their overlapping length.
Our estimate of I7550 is 1.17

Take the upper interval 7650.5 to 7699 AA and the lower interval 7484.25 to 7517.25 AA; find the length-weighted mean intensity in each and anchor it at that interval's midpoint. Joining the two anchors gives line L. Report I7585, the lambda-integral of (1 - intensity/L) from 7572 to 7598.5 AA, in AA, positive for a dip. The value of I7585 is -2.7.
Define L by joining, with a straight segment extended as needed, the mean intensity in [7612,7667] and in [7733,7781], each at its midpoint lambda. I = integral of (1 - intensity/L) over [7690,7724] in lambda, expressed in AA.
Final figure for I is -0.3 AA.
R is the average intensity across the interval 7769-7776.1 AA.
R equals 1.57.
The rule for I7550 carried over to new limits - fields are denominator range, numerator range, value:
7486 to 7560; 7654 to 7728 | 1.17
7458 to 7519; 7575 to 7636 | 1.28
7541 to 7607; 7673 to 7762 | 1.06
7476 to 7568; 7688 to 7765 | 1.18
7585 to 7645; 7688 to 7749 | 1.01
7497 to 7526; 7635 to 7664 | 1.13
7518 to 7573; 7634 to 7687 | 1.05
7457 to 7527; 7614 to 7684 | 1.20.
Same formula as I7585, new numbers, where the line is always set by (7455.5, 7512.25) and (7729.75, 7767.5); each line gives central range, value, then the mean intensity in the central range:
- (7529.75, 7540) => -1.8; 1.62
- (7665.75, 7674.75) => -0.1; 1.57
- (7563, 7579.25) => -0.8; 1.5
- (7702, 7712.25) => -0.5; 1.68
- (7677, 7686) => -0.4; 1.66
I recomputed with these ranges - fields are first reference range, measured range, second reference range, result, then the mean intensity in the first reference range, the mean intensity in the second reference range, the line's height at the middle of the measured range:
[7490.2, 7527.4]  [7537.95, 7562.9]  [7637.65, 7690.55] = -1.2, 1.33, 1.56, 1.39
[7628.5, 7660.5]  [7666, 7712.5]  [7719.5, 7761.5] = -1.7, 1.53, 1.62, 1.57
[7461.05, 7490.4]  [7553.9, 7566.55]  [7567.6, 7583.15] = 0.2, 1.3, 1.52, 1.49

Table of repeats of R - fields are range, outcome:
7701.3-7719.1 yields 1.7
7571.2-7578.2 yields 1.5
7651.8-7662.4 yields 1.61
